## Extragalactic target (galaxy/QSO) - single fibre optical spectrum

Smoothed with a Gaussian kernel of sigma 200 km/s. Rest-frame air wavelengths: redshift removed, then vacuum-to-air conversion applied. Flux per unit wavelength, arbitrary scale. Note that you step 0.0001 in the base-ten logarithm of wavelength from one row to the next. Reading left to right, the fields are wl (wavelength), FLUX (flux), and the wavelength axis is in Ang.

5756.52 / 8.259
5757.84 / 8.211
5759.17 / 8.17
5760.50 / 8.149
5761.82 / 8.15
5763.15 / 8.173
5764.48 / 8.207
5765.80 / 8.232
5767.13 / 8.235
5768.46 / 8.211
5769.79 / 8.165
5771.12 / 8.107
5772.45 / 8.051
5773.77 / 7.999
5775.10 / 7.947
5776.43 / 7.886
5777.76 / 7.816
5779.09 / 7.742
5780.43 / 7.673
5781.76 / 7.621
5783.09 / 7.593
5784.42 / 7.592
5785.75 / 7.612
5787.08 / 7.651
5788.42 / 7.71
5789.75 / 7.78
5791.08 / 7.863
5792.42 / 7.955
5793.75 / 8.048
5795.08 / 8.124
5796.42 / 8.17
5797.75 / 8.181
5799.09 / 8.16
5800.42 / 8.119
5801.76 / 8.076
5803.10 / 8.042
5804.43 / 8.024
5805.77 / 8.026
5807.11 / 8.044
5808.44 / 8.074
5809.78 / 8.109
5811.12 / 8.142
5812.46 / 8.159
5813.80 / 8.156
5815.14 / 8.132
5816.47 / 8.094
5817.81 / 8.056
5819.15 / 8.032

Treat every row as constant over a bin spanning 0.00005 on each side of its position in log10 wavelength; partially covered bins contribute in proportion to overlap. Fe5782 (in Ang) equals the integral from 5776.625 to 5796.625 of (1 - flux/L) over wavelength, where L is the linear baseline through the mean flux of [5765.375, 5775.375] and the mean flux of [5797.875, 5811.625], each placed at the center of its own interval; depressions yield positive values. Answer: 0.8 Ang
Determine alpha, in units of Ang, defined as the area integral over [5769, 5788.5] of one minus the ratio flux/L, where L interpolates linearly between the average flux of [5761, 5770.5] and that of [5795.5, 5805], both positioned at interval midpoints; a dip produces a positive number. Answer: 0.8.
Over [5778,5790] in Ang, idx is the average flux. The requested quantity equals 7.66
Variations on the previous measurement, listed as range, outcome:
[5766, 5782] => 7.97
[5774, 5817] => 7.95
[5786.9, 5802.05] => 7.99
